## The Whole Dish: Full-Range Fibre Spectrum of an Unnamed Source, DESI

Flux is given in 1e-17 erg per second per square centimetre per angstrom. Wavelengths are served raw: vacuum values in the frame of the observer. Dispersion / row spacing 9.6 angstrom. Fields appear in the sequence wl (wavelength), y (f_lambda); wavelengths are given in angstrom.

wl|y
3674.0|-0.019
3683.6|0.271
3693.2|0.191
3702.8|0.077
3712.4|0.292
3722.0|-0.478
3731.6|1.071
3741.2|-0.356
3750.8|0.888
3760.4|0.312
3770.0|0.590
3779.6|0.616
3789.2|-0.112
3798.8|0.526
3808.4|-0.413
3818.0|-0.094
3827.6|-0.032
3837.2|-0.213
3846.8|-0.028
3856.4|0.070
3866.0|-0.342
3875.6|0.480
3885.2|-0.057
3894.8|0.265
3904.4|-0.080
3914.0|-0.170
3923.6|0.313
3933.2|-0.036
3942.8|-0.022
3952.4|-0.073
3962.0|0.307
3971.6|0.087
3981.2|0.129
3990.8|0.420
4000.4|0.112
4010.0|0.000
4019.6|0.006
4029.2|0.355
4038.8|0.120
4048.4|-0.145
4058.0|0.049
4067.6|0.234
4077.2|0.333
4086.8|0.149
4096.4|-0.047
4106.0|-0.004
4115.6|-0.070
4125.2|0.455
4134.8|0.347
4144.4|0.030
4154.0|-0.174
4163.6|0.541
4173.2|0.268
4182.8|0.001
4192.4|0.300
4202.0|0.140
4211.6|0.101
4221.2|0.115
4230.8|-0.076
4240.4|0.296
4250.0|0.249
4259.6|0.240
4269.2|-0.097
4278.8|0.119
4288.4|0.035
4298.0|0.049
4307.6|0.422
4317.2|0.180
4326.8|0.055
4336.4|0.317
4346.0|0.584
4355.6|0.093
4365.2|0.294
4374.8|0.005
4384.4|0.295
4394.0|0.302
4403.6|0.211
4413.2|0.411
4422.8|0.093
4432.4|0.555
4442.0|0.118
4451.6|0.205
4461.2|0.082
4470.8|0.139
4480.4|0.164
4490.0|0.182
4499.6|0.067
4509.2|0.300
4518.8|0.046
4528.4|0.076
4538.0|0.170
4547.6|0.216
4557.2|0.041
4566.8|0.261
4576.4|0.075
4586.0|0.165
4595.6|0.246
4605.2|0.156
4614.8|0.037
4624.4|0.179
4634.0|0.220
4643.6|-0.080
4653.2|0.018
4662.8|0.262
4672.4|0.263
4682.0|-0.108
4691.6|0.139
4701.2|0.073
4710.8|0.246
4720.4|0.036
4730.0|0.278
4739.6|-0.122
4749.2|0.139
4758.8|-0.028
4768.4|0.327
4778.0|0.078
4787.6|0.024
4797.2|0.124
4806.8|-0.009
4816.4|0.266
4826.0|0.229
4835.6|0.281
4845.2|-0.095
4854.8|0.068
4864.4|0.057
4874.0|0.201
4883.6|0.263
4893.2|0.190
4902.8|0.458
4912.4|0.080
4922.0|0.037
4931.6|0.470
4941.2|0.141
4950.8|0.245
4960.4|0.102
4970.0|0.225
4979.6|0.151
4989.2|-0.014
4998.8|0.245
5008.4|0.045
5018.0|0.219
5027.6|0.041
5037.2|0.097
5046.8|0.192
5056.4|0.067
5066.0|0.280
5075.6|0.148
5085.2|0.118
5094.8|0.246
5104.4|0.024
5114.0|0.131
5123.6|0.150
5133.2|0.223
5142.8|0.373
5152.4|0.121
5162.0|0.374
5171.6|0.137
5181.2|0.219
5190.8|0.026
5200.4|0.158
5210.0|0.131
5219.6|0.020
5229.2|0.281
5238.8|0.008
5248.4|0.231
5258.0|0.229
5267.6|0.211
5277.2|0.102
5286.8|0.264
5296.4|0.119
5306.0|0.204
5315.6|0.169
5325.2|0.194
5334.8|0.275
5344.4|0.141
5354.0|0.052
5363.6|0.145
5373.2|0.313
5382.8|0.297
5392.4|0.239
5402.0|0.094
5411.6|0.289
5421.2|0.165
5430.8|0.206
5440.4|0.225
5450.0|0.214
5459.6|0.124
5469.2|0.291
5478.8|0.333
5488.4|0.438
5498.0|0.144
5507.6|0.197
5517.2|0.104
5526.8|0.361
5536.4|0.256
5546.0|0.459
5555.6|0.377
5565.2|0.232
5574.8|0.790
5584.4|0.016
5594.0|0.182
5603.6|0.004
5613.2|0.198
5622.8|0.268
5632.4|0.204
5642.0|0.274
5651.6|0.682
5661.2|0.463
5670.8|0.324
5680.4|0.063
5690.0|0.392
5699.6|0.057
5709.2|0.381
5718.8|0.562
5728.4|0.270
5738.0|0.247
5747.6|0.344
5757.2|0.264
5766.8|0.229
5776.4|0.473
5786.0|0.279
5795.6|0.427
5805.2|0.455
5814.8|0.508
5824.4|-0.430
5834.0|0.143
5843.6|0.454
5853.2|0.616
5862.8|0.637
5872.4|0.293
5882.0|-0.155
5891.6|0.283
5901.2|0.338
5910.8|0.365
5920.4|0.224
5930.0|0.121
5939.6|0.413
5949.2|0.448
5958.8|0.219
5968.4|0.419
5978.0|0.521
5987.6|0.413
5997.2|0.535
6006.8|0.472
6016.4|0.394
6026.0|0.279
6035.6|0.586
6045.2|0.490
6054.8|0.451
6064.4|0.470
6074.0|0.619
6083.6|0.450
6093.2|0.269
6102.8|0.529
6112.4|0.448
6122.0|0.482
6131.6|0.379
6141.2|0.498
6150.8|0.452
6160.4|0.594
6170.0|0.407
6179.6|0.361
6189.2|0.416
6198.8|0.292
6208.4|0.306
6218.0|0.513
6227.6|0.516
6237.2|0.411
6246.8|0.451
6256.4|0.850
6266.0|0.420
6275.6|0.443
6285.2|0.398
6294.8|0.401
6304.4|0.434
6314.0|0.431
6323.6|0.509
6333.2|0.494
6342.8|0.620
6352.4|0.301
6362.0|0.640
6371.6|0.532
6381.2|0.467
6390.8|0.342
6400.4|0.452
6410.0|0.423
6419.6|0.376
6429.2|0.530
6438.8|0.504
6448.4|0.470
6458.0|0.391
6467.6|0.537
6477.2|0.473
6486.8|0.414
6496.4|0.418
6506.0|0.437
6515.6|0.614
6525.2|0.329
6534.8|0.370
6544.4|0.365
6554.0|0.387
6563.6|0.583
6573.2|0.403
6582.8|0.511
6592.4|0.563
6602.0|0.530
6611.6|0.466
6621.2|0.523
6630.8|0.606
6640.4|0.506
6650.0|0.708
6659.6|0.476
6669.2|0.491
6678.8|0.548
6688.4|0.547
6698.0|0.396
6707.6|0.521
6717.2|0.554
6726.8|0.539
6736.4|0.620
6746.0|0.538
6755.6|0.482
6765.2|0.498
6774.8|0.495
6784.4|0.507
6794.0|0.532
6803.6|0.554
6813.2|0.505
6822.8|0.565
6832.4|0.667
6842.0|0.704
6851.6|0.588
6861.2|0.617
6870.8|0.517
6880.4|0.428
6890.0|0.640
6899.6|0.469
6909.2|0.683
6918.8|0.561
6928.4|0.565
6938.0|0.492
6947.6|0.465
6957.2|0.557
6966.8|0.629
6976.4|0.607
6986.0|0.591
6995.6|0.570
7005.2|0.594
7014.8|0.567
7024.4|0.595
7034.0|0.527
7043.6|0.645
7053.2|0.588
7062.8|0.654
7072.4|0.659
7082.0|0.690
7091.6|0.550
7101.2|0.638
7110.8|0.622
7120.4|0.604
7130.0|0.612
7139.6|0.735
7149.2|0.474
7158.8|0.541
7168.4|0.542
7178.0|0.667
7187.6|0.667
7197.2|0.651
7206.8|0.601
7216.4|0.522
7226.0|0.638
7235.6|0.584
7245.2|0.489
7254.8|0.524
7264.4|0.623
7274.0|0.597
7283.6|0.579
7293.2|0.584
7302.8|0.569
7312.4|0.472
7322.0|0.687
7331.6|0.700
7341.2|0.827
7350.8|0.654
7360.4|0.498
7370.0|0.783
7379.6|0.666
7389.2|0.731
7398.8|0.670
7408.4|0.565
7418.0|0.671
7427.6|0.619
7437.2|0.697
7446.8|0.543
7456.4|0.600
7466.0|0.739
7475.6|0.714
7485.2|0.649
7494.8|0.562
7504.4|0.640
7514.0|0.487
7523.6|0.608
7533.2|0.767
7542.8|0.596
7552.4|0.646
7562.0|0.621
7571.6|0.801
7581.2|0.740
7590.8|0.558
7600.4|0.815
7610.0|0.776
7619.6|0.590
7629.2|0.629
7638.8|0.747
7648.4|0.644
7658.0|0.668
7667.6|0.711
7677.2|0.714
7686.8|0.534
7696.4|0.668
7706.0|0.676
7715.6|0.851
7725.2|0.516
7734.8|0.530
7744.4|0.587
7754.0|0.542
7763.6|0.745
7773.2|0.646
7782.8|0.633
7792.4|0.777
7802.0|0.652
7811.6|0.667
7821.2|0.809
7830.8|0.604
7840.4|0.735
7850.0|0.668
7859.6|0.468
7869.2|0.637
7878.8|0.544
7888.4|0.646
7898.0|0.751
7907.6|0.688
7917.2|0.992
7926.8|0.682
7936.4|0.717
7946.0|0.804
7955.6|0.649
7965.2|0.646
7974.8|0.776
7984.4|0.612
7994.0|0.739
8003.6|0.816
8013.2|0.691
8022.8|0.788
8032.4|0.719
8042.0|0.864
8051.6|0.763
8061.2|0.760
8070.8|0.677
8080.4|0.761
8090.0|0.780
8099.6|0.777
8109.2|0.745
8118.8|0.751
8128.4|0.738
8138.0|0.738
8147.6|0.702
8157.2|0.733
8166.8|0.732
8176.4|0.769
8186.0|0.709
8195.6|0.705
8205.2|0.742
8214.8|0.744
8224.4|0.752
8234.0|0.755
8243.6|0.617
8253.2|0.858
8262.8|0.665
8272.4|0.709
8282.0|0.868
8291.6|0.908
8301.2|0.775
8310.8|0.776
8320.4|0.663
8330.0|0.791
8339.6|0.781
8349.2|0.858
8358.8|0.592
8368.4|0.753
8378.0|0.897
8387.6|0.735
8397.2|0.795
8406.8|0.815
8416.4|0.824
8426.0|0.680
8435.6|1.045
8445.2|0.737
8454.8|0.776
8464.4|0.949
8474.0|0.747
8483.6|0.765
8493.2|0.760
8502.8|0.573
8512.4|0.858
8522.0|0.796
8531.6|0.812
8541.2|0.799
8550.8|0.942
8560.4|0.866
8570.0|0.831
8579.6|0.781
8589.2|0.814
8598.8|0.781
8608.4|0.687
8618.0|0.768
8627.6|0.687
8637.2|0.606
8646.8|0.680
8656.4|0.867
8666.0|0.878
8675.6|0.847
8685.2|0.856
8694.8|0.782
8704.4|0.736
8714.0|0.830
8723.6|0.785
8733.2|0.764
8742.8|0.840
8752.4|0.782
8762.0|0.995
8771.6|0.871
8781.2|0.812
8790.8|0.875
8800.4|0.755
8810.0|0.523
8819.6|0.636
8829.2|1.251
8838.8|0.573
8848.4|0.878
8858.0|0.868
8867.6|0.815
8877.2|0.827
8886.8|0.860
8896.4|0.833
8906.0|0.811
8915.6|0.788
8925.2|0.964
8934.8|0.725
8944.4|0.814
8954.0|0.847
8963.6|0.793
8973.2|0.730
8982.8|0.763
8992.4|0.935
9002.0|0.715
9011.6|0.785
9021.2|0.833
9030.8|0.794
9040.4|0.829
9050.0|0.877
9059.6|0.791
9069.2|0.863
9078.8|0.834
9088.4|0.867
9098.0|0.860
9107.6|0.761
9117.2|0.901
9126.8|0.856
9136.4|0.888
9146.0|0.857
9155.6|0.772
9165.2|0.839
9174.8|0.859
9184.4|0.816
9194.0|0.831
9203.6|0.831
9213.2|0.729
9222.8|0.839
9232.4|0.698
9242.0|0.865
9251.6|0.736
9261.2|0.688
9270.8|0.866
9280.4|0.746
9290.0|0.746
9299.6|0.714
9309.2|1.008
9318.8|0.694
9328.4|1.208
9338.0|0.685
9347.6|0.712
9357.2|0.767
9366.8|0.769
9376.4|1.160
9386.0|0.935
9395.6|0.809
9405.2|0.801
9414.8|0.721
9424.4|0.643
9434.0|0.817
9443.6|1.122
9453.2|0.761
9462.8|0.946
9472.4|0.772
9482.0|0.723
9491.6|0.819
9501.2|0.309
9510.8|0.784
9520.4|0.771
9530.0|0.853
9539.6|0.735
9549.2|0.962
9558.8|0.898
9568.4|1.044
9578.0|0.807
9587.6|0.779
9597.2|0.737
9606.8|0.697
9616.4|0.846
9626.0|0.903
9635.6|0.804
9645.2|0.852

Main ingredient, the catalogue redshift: 0.49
